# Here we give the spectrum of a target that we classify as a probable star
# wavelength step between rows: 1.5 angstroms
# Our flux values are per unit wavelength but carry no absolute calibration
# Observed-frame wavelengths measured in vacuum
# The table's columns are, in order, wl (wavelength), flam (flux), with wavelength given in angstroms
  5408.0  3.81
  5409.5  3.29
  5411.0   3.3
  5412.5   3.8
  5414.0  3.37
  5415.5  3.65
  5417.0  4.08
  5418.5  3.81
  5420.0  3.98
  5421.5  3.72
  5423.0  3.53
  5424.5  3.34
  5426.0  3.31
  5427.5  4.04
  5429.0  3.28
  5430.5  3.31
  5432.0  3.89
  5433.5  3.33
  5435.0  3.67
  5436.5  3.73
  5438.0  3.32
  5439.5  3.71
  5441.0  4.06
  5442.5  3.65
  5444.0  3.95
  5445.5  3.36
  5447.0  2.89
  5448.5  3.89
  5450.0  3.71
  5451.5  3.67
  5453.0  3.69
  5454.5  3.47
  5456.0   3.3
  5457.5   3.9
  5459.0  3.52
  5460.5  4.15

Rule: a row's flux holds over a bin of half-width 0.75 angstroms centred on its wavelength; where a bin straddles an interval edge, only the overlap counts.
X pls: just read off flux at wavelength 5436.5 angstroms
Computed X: 3.73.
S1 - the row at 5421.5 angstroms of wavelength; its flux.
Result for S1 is 3.72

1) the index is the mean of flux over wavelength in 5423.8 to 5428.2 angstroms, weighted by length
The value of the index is 3.56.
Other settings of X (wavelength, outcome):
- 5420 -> 3.98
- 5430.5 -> 3.31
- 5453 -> 3.69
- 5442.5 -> 3.65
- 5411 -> 3.3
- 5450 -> 3.71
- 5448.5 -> 3.89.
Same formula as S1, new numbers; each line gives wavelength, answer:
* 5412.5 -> 3.8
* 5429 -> 3.28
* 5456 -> 3.3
